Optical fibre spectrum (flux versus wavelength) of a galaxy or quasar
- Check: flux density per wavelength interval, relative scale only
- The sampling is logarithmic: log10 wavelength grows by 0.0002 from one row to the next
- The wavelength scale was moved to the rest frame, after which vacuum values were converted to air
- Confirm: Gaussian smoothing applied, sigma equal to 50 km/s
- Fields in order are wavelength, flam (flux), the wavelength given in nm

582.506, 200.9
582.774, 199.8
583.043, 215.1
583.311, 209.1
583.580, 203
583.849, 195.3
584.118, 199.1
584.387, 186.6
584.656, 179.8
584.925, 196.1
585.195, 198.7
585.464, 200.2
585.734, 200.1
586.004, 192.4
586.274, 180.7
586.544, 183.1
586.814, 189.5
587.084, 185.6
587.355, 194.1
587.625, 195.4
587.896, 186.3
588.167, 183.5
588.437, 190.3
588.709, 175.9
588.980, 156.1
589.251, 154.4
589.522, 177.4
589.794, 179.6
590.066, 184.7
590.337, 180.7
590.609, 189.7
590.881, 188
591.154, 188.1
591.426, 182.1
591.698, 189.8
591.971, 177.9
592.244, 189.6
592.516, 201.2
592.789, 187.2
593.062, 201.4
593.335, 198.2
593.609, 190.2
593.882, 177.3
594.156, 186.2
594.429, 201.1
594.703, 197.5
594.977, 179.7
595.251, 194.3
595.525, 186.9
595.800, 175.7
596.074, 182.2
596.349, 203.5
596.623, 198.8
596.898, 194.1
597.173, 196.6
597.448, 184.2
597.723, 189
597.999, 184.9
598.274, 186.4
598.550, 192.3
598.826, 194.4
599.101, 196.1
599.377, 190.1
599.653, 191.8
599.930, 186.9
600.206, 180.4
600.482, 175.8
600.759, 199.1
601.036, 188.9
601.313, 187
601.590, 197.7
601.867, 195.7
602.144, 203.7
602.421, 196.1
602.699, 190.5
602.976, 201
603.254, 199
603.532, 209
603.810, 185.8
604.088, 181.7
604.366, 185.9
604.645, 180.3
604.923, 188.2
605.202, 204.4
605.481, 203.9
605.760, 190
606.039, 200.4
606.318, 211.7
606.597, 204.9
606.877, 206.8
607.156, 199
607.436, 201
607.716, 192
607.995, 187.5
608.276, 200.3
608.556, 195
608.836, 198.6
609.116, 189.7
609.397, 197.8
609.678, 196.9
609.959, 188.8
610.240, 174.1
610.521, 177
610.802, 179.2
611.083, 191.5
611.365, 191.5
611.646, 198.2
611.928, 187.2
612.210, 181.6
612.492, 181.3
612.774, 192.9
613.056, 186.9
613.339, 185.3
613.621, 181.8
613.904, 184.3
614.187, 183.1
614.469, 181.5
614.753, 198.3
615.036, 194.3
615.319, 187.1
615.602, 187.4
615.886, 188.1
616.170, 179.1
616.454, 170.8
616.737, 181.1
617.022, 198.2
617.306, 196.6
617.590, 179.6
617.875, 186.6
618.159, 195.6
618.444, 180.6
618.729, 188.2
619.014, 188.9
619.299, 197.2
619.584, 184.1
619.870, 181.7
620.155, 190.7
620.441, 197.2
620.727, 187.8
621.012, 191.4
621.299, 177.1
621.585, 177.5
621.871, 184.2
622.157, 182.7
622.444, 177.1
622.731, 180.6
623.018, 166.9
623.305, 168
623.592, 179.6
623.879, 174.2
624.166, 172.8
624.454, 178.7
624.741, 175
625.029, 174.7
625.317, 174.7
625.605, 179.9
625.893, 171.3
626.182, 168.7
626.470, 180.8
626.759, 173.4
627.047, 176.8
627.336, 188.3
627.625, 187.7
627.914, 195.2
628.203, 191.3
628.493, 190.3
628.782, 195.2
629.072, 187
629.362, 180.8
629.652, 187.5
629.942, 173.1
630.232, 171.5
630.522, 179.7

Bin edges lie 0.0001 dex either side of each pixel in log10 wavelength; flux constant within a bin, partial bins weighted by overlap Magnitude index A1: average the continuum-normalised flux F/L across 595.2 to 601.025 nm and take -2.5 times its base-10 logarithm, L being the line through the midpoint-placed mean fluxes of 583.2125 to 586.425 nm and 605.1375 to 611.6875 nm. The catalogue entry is 0.03 mag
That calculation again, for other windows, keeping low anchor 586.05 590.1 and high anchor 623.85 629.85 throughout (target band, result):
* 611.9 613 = -0.03 mag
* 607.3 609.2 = -0.08 mag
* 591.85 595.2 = -0.06 mag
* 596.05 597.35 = -0.08 mag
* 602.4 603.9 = -0.09 mag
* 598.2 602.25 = -0.06 mag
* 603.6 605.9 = -0.05 mag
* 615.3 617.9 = -0.02 mag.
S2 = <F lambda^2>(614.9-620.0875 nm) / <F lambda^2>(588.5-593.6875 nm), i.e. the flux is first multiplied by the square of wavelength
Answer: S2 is 1.1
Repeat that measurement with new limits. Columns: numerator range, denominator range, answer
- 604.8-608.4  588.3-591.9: 1.17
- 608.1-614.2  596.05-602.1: 1.03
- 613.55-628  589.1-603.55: 1.04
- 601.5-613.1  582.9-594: 1.09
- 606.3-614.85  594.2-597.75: 1.05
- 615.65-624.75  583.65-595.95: 1.08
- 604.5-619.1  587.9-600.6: 1.08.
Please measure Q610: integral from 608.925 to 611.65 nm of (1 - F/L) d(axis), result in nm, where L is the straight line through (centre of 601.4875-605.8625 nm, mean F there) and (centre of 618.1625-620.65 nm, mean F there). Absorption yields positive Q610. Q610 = 0.06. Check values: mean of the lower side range 195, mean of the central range 188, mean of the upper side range 189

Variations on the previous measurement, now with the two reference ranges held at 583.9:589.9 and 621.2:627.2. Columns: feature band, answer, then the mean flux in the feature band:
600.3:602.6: -0.14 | 193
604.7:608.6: -0.39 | 199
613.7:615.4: -0.09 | 188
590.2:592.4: -0.01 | 186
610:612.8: -0.09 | 185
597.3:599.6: -0.09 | 190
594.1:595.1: -0.04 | 192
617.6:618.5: -0.05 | 187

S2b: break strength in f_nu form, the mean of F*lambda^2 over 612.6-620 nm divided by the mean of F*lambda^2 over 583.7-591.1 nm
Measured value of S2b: 1.11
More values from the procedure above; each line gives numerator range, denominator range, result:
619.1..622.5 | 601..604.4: 1.01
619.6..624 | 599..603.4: 1.01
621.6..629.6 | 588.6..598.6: 1.07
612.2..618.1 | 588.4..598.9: 1.07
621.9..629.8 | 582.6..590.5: 1.09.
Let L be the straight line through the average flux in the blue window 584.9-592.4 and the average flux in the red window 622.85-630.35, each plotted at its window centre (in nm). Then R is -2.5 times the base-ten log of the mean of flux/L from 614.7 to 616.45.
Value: -0.04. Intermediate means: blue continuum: 185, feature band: 187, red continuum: 179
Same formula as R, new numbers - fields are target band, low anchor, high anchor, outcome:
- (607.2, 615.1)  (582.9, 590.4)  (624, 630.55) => -0.032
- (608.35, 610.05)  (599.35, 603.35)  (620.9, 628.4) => -0.041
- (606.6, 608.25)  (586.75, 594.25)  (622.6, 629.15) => -0.089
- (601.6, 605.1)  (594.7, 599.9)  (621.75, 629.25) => -0.031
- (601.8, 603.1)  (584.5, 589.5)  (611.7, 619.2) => -0.065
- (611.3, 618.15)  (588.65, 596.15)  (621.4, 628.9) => -0.034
